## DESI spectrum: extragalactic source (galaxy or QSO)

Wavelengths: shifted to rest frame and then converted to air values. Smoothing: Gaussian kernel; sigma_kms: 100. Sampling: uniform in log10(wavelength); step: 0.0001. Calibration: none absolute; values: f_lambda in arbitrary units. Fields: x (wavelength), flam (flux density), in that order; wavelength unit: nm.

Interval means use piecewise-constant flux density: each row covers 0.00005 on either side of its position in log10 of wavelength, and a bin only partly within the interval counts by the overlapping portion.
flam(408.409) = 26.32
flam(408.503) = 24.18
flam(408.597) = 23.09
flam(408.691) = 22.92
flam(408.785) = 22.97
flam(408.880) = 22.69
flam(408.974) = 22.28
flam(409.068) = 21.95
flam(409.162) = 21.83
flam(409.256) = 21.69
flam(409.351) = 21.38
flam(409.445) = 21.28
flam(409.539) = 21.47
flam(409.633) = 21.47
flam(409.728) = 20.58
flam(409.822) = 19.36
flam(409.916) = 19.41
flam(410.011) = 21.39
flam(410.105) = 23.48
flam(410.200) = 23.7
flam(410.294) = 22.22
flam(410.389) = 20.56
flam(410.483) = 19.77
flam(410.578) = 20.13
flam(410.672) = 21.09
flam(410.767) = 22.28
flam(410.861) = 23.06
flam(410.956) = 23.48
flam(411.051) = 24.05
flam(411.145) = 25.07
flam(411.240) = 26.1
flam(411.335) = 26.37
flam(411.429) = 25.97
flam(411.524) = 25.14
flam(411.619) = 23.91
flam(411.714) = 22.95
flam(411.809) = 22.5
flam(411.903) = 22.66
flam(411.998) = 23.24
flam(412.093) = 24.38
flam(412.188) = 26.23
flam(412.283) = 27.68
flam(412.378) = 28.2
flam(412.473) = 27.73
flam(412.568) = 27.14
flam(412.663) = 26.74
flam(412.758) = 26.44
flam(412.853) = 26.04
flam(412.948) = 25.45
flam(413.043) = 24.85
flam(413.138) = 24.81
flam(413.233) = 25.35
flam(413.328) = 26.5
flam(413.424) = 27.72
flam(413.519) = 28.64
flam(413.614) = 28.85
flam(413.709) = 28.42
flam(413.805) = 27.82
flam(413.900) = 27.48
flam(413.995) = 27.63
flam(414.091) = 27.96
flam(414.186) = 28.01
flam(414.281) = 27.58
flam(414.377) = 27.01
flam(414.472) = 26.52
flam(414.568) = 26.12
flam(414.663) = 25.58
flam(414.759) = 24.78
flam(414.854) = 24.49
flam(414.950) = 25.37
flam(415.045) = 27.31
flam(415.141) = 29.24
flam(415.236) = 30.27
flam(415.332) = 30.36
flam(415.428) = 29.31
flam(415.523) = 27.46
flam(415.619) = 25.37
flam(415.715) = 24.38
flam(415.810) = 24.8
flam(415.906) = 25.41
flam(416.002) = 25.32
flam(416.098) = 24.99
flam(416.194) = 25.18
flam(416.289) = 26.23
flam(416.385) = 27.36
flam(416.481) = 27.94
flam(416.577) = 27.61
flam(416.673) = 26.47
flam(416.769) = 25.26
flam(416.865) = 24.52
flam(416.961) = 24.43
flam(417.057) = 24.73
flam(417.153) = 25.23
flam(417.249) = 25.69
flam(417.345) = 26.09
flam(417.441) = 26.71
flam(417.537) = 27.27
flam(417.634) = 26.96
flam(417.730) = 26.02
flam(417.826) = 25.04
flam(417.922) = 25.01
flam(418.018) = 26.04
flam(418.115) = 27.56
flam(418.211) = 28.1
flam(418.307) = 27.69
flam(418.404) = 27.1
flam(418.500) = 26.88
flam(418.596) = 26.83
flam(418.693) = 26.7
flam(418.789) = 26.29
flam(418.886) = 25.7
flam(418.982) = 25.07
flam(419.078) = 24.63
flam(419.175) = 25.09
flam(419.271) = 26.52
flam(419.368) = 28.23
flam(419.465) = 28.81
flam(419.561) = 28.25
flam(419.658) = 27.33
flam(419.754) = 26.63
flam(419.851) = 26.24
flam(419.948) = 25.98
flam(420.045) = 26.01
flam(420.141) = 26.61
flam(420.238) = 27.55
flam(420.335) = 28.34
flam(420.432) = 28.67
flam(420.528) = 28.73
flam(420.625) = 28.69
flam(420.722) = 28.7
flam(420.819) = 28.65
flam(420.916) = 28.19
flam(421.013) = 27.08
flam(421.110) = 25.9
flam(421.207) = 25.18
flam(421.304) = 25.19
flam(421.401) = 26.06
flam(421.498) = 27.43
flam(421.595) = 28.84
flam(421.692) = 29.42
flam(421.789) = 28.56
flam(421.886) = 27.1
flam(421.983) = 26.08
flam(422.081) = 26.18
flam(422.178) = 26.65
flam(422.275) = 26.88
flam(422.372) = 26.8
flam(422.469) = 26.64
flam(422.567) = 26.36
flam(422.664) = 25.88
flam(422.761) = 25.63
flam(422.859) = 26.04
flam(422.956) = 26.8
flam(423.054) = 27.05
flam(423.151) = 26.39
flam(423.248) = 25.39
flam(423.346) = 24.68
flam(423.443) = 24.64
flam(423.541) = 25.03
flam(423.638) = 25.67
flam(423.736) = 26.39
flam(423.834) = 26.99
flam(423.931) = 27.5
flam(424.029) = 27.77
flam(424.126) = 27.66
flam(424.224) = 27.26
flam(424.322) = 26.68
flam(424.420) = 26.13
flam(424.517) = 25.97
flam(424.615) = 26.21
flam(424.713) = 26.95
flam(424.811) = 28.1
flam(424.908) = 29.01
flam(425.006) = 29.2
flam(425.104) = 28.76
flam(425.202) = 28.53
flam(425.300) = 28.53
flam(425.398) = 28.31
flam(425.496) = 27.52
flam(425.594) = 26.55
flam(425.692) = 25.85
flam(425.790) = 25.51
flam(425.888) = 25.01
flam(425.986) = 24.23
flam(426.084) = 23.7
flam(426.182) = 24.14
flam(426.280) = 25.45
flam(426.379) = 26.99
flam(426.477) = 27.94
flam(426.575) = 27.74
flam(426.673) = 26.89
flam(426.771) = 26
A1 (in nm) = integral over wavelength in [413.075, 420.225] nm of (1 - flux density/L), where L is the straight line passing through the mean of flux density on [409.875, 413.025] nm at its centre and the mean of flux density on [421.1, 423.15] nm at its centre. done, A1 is -0.35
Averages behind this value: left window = 24.1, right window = 26.7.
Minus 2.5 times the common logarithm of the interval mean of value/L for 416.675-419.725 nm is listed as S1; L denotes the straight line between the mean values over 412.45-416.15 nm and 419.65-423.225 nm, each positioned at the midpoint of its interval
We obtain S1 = 0.024 mag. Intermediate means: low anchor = 26.8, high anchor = 27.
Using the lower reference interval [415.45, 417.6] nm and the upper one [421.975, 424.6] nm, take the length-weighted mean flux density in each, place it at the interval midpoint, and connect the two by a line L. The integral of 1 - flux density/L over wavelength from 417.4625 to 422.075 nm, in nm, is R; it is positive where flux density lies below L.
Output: -0.16 nm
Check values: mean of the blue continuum 25.9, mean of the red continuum 26.3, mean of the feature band 27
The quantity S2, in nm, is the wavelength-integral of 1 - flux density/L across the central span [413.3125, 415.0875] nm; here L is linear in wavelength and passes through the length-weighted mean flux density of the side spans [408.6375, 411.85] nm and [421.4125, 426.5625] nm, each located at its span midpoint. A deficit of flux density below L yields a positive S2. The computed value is -0.25 nm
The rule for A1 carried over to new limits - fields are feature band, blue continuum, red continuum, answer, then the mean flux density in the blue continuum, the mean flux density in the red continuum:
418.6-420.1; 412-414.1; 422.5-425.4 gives 0.02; 26.8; 26.8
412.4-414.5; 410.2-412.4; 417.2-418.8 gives -0.20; 23.7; 26.6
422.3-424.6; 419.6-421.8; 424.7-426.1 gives 0.08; 27.4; 27.1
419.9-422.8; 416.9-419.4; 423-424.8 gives -0.09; 26.2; 26.4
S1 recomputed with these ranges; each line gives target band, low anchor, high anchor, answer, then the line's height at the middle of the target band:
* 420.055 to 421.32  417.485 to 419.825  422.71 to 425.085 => -0.03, 26.7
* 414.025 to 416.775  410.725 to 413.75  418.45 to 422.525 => -0.02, 26.1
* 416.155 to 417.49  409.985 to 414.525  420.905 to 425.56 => 0.00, 25.9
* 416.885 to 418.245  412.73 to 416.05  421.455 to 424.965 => 0.03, 26.8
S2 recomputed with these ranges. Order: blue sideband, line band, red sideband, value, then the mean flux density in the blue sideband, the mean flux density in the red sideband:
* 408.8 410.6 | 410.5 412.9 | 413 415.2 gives -0.07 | 21.4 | 26.9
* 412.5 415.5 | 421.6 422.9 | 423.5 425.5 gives 0.02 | 27.1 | 27.3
